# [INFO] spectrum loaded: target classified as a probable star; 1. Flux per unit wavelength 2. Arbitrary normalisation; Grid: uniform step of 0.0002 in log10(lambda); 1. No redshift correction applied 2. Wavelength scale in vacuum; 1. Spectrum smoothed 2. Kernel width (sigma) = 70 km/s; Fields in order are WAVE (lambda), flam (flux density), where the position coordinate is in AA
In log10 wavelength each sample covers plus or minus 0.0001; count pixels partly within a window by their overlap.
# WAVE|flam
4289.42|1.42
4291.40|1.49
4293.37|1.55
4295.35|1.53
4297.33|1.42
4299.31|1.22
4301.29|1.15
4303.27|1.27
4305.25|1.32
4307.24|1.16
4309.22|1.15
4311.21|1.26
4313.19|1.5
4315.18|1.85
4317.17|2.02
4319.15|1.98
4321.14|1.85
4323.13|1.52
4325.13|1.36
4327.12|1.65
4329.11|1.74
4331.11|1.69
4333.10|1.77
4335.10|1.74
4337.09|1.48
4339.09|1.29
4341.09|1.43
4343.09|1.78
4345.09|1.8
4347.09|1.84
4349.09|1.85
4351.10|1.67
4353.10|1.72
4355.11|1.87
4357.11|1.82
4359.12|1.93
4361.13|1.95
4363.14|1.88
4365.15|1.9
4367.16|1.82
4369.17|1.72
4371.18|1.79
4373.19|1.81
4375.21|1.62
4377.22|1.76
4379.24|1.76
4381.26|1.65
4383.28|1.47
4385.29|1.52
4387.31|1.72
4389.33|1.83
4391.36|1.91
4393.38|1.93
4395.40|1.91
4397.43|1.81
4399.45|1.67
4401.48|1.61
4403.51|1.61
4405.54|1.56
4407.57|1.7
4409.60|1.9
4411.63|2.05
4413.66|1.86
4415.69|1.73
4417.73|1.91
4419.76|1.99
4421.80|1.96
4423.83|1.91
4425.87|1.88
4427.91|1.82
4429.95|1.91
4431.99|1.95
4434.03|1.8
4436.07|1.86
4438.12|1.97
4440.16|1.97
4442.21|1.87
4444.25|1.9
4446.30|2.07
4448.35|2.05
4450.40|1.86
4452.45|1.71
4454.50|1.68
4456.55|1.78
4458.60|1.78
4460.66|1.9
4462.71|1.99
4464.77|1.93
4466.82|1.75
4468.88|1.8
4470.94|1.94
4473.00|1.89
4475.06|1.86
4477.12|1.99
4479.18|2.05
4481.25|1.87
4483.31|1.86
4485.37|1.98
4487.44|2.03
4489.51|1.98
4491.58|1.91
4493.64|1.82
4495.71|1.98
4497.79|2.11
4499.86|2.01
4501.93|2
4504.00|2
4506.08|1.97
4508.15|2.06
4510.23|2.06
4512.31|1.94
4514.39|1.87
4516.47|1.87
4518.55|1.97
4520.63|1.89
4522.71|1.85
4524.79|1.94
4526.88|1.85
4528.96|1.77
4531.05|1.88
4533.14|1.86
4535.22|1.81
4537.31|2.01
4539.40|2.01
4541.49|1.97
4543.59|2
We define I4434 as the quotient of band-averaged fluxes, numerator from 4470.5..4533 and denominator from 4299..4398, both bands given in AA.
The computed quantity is 1.2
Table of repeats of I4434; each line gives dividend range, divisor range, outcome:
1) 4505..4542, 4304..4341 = 1.22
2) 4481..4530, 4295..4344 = 1.27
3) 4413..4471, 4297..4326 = 1.28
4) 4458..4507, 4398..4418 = 1.10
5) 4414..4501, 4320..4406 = 1.11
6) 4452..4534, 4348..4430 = 1.06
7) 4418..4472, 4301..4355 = 1.18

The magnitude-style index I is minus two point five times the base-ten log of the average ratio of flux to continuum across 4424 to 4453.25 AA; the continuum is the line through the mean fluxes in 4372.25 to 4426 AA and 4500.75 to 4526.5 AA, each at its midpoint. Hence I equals -0.04 mag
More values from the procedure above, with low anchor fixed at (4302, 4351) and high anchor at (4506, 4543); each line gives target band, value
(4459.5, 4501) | -0.048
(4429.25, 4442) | -0.078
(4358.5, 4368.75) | -0.140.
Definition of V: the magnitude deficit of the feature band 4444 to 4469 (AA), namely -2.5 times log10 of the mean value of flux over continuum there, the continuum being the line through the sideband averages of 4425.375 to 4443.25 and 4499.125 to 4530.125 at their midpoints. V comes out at 0.02 mag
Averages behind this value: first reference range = 1.89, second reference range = 1.94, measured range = 1.86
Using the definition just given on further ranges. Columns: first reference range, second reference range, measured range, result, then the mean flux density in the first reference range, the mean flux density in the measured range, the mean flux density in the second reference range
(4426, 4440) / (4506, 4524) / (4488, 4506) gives -0.03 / 1.89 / 1.98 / 1.94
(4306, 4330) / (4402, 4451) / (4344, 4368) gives -0.09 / 1.58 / 1.84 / 1.88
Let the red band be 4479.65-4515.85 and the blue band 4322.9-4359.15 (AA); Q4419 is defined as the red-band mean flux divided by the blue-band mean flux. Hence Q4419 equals 1.17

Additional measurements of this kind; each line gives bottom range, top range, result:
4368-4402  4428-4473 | 1.08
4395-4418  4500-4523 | 1.11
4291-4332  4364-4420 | 1.17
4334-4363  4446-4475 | 1.08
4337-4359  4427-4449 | 1.13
